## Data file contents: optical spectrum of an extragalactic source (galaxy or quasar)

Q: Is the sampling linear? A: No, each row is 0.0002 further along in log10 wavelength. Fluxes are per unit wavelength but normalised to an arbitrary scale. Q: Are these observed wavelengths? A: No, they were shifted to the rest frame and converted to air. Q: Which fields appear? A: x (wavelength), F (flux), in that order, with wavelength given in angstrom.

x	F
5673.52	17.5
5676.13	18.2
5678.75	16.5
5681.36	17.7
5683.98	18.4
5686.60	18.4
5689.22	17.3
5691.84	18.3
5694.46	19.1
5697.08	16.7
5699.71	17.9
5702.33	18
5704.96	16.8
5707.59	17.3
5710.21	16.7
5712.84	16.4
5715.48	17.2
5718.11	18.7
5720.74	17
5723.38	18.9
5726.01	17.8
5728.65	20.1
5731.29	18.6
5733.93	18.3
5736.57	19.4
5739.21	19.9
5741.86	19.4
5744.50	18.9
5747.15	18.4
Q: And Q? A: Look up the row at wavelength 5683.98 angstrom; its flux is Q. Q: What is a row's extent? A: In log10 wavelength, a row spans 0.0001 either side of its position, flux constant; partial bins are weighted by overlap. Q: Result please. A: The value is 18.4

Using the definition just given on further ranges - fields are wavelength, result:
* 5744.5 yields 18.9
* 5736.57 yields 19.4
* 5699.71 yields 17.9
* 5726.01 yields 17.8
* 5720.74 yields 17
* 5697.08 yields 16.7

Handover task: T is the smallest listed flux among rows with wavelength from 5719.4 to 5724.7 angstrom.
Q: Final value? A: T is 17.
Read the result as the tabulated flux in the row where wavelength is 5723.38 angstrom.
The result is 18.9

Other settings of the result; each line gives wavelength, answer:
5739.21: 19.9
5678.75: 16.5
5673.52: 17.5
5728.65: 20.1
